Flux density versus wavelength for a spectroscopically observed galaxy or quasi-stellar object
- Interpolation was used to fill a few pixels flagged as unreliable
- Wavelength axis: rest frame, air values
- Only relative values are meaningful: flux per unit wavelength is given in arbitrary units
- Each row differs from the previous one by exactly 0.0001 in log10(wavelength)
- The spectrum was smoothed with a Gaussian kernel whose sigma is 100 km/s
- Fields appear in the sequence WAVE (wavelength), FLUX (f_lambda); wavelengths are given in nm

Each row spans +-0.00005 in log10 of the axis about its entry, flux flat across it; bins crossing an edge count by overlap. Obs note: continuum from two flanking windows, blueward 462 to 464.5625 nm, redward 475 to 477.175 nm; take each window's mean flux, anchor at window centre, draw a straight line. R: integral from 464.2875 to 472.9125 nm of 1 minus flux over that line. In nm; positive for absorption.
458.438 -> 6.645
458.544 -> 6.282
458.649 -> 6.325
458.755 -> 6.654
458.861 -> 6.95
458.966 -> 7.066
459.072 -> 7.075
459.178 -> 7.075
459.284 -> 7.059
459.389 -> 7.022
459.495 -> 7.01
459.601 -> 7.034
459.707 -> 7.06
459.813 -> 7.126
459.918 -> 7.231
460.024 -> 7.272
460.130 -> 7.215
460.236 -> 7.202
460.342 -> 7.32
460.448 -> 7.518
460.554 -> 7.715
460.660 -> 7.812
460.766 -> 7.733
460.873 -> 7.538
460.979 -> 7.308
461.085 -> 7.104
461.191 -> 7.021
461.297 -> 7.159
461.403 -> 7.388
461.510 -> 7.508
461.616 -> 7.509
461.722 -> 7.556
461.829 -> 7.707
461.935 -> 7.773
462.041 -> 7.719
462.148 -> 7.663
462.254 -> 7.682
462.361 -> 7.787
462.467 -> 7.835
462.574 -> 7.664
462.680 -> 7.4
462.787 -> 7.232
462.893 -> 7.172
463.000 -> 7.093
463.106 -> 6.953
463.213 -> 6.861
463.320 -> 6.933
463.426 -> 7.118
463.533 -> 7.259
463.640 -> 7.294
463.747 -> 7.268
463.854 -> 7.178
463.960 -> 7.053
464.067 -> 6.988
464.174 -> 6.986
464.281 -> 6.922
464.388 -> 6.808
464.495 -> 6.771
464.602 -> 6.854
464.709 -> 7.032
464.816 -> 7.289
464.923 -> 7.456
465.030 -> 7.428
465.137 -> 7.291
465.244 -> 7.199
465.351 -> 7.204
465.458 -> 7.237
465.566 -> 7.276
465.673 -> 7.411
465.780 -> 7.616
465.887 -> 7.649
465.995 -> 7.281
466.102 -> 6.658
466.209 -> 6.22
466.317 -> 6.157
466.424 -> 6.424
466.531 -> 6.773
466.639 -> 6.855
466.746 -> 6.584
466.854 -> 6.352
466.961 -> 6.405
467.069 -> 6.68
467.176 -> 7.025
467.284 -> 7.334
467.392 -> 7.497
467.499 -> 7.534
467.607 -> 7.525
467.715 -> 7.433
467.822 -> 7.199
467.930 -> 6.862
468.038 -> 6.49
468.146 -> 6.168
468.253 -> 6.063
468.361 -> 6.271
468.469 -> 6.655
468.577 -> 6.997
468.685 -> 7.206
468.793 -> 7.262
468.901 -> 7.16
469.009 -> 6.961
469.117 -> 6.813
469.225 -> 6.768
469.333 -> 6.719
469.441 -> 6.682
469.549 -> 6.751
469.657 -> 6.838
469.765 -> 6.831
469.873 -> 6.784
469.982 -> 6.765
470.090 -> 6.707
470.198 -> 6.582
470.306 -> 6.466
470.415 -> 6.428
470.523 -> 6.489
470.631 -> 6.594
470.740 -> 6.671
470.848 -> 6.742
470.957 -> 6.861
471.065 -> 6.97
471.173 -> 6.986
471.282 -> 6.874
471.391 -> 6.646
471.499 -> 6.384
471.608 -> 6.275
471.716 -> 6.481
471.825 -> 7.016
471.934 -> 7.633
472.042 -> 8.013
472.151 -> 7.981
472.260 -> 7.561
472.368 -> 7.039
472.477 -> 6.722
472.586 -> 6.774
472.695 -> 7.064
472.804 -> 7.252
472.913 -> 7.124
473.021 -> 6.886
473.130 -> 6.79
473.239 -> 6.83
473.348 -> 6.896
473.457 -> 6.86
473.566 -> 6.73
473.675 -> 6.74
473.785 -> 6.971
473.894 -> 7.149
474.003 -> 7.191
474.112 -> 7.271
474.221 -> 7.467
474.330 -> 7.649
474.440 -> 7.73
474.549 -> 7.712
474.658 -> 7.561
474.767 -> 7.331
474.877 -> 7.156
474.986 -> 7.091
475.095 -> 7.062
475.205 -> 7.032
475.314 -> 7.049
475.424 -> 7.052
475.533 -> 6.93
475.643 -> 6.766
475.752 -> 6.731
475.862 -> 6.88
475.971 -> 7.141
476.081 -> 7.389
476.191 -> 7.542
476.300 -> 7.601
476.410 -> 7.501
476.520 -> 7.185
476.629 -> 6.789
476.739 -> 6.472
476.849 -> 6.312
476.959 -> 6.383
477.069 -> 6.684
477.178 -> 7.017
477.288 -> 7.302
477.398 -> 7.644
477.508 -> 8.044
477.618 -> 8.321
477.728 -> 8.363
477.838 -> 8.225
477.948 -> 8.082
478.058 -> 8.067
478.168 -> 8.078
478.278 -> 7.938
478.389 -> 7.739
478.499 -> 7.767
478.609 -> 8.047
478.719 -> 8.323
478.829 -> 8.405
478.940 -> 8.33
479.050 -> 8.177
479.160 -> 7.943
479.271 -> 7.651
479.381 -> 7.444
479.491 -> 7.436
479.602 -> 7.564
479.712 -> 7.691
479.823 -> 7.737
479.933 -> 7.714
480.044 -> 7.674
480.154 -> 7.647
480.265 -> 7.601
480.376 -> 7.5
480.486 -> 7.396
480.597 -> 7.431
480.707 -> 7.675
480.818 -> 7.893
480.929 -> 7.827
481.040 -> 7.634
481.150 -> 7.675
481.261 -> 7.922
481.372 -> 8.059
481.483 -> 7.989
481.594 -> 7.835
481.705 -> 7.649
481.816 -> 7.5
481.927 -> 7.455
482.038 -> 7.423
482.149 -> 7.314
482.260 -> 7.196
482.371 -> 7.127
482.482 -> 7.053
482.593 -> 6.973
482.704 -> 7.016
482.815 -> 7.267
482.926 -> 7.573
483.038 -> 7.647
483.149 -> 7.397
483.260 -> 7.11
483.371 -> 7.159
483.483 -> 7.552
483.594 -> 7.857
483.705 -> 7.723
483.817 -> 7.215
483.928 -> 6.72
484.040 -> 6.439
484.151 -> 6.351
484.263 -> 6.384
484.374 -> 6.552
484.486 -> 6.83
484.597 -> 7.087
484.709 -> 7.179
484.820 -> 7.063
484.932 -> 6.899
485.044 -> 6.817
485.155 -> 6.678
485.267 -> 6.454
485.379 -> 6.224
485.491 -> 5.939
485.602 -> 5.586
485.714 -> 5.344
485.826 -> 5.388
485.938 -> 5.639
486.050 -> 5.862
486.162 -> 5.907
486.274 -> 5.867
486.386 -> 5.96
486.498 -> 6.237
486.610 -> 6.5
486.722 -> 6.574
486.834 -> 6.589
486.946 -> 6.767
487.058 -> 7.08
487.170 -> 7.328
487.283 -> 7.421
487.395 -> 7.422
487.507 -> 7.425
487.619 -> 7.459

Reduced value 0.25 nm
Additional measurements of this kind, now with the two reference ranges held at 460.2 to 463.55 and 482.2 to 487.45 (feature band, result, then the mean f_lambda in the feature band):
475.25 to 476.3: -0.01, 7.08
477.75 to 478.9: -0.19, 8.08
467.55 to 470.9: 0.20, 6.77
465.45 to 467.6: 0.10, 6.95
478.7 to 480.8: -0.26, 7.75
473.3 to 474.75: -0.03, 7.23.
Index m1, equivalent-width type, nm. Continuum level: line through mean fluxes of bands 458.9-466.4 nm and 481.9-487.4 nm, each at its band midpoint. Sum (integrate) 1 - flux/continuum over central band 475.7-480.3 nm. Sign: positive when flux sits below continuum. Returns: -0.45 nm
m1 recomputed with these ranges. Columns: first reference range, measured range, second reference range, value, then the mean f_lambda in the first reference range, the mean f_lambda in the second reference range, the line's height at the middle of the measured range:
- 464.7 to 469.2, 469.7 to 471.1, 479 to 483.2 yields 0.09 nm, 6.97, 7.57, 7.12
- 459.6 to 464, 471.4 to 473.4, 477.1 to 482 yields 0.16 nm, 7.36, 7.8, 7.62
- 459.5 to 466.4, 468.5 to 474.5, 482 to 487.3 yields 0.09 nm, 7.26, 6.75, 7.06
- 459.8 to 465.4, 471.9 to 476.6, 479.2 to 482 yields 0.22 nm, 7.31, 7.66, 7.54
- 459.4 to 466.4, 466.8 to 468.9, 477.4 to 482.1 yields 0.15 nm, 7.25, 7.83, 7.42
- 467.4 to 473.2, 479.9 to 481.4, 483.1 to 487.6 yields -0.21 nm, 6.89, 6.67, 6.74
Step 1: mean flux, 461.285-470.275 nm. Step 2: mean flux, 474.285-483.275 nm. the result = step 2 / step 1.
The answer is 1.06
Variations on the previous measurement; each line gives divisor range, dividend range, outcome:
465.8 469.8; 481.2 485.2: 1.06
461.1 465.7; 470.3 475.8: 0.96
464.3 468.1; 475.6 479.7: 1.08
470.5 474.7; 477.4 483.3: 1.09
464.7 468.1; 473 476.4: 1.01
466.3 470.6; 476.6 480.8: 1.13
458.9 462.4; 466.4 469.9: 0.93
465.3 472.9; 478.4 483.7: 1.11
